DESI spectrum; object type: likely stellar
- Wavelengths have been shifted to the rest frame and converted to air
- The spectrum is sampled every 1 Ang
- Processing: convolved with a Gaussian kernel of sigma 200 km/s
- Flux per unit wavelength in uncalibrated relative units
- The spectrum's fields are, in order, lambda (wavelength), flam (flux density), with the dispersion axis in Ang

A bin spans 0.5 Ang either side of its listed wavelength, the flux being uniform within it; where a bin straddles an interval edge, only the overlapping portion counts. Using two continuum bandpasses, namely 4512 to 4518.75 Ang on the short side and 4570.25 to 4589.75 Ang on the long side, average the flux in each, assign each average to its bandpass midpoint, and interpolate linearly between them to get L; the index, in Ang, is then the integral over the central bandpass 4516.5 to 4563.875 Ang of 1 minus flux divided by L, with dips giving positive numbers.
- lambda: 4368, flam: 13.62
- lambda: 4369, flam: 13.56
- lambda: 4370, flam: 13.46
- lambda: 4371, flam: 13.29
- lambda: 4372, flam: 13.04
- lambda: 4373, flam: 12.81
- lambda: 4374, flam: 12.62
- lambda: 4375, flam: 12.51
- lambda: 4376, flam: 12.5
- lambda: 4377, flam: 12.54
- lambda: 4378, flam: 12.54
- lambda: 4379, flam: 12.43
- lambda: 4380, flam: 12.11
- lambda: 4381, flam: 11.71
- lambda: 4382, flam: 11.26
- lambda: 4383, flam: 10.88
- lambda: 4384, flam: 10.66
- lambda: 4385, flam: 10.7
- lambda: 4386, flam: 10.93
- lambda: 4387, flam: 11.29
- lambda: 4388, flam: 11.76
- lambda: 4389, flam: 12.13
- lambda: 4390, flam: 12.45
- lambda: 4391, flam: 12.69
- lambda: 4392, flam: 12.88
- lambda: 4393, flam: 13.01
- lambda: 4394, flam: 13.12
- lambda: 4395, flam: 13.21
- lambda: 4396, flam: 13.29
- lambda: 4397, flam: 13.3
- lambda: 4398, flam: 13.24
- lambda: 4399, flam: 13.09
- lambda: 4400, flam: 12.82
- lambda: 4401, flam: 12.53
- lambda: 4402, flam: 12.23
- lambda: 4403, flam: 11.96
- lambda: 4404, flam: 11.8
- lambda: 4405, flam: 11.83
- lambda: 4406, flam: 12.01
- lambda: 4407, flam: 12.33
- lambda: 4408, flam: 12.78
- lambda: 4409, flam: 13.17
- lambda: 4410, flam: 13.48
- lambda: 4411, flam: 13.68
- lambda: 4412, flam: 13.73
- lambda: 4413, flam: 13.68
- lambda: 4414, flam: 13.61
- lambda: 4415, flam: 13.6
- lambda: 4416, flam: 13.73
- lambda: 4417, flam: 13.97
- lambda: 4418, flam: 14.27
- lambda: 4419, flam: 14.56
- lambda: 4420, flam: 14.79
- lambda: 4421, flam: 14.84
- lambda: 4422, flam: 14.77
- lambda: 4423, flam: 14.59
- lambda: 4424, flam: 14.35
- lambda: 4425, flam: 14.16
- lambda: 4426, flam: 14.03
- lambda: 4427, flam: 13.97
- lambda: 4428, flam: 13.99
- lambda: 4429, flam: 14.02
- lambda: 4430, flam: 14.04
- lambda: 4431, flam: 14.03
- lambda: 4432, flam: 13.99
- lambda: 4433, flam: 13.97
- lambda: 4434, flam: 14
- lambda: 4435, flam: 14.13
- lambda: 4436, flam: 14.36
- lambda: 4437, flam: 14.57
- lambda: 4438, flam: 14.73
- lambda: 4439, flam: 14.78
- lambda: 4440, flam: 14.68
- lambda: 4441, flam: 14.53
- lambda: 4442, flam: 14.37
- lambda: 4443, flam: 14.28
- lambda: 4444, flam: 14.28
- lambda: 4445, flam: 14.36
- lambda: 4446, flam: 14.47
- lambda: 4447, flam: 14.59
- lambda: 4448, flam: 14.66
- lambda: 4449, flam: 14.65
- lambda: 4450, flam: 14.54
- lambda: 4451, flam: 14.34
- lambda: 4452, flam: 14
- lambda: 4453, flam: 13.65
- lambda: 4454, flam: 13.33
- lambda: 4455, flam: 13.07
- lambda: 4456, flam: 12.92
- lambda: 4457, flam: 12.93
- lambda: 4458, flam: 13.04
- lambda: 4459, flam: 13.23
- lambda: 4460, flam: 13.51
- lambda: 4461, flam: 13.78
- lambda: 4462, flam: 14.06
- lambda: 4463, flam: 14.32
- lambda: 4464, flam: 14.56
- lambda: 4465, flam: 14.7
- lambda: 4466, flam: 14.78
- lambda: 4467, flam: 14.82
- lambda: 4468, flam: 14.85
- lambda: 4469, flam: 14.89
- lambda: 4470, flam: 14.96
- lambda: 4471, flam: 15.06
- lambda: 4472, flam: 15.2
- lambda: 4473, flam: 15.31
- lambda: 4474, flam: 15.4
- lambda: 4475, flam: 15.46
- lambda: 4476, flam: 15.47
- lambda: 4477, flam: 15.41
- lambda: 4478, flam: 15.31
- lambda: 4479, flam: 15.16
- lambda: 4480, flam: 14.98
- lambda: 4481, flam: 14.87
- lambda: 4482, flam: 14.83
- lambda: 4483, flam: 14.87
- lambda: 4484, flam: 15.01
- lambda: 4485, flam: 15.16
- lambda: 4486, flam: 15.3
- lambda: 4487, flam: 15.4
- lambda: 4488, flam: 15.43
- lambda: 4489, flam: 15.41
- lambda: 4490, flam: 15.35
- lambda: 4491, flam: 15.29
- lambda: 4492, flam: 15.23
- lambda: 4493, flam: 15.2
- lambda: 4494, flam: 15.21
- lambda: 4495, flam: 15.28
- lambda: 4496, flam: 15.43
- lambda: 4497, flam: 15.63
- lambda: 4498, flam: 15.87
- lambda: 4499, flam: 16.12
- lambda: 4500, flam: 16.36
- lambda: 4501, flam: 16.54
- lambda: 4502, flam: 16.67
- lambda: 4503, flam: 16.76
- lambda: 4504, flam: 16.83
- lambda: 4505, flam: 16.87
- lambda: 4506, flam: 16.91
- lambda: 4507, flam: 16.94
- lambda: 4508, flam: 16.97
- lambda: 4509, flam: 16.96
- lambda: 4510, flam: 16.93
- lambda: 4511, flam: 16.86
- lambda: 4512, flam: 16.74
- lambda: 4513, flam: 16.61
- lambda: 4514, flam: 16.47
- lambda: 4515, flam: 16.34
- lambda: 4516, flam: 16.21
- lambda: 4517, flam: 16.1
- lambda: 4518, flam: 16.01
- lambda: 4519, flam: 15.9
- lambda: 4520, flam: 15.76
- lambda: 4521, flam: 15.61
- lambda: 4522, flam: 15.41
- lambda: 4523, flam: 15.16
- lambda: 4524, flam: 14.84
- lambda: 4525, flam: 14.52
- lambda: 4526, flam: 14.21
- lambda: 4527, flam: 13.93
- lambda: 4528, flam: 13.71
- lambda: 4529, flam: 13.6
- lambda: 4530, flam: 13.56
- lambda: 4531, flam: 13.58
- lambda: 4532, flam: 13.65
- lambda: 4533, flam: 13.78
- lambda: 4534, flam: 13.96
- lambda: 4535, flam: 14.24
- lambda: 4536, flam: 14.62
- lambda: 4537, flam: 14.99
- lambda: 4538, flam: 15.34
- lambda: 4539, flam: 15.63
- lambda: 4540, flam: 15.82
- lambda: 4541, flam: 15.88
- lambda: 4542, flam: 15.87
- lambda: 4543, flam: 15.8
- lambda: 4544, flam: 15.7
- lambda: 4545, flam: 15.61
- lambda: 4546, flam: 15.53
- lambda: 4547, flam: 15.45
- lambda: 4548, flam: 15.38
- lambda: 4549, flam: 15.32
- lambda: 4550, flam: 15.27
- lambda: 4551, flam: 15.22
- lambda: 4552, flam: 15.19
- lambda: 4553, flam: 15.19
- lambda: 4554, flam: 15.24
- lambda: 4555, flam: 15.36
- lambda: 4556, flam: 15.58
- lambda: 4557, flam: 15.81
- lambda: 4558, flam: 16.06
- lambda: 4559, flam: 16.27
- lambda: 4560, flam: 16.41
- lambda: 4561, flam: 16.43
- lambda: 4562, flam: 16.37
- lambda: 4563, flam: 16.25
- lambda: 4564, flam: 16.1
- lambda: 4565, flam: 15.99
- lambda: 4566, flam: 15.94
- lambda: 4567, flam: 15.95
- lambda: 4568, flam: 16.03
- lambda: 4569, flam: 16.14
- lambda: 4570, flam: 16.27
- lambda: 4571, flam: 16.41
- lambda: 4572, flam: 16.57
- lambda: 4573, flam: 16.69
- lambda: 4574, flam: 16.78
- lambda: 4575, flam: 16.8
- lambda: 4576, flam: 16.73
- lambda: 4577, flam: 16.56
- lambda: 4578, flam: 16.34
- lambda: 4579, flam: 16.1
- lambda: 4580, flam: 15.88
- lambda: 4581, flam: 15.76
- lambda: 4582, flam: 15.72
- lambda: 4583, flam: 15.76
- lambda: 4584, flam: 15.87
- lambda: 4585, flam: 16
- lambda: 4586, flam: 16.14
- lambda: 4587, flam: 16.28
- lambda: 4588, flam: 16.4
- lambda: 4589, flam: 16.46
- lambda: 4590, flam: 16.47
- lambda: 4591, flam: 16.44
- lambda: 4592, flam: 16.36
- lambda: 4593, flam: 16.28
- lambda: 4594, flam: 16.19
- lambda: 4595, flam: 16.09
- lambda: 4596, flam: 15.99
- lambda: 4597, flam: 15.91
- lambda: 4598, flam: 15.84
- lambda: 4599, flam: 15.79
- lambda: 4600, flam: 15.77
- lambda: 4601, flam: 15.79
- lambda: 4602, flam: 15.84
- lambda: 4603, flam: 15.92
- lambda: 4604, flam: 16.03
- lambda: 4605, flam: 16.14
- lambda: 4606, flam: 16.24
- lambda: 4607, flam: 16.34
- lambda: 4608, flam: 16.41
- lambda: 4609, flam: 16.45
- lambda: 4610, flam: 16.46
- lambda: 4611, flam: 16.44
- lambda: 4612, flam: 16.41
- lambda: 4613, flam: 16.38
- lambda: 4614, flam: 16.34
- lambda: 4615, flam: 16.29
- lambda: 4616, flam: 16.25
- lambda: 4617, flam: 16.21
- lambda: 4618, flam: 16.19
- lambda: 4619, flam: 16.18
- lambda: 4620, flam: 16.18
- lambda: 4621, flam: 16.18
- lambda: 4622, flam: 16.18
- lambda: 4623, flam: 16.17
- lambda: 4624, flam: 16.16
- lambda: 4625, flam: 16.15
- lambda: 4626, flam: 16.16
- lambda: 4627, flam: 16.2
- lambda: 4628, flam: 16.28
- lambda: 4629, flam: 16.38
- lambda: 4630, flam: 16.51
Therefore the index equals 3.1 Ang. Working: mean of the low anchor 16.3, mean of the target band 15.2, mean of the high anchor 16.3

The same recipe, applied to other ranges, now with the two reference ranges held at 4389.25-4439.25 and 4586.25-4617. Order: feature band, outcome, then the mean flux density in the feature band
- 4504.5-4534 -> -0.93 Ang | 15.5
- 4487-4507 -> -1.64 Ang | 15.9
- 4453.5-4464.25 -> 0.52 Ang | 13.5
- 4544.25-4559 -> 0.02 Ang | 15.5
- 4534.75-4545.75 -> -0.08 Ang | 15.4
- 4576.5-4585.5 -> -0.05 Ang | 16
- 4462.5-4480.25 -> -0.84 Ang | 15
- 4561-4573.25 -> -0.40 Ang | 16.2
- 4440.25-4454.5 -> -0.28 Ang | 14.3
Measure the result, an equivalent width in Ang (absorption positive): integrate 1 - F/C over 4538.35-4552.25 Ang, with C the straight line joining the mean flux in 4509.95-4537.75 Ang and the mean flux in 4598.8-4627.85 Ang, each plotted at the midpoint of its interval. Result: -0.2 Ang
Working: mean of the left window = 15.1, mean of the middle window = 15.6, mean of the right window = 16.2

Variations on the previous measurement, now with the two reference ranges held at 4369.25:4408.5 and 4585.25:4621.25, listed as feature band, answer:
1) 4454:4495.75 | -2.5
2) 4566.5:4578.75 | -0.6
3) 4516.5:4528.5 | -0.3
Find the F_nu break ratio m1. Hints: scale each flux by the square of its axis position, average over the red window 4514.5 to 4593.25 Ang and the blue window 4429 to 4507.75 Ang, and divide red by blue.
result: 1.09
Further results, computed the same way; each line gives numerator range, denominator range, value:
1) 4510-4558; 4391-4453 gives 1.17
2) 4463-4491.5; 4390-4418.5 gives 1.20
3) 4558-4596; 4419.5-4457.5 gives 1.22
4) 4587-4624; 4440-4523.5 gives 1.12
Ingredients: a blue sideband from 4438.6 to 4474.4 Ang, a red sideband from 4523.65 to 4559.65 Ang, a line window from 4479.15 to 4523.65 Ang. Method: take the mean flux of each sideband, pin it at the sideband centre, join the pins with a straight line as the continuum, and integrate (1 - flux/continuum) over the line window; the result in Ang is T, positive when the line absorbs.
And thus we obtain -3.7 Ang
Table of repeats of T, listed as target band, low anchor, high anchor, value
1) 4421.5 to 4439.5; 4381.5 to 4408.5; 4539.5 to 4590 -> -1.7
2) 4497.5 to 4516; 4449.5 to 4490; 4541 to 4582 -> -1.8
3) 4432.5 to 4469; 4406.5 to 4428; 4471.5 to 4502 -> 1.1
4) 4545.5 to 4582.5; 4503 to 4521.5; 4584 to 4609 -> 0.7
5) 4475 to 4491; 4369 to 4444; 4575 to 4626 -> -0.9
